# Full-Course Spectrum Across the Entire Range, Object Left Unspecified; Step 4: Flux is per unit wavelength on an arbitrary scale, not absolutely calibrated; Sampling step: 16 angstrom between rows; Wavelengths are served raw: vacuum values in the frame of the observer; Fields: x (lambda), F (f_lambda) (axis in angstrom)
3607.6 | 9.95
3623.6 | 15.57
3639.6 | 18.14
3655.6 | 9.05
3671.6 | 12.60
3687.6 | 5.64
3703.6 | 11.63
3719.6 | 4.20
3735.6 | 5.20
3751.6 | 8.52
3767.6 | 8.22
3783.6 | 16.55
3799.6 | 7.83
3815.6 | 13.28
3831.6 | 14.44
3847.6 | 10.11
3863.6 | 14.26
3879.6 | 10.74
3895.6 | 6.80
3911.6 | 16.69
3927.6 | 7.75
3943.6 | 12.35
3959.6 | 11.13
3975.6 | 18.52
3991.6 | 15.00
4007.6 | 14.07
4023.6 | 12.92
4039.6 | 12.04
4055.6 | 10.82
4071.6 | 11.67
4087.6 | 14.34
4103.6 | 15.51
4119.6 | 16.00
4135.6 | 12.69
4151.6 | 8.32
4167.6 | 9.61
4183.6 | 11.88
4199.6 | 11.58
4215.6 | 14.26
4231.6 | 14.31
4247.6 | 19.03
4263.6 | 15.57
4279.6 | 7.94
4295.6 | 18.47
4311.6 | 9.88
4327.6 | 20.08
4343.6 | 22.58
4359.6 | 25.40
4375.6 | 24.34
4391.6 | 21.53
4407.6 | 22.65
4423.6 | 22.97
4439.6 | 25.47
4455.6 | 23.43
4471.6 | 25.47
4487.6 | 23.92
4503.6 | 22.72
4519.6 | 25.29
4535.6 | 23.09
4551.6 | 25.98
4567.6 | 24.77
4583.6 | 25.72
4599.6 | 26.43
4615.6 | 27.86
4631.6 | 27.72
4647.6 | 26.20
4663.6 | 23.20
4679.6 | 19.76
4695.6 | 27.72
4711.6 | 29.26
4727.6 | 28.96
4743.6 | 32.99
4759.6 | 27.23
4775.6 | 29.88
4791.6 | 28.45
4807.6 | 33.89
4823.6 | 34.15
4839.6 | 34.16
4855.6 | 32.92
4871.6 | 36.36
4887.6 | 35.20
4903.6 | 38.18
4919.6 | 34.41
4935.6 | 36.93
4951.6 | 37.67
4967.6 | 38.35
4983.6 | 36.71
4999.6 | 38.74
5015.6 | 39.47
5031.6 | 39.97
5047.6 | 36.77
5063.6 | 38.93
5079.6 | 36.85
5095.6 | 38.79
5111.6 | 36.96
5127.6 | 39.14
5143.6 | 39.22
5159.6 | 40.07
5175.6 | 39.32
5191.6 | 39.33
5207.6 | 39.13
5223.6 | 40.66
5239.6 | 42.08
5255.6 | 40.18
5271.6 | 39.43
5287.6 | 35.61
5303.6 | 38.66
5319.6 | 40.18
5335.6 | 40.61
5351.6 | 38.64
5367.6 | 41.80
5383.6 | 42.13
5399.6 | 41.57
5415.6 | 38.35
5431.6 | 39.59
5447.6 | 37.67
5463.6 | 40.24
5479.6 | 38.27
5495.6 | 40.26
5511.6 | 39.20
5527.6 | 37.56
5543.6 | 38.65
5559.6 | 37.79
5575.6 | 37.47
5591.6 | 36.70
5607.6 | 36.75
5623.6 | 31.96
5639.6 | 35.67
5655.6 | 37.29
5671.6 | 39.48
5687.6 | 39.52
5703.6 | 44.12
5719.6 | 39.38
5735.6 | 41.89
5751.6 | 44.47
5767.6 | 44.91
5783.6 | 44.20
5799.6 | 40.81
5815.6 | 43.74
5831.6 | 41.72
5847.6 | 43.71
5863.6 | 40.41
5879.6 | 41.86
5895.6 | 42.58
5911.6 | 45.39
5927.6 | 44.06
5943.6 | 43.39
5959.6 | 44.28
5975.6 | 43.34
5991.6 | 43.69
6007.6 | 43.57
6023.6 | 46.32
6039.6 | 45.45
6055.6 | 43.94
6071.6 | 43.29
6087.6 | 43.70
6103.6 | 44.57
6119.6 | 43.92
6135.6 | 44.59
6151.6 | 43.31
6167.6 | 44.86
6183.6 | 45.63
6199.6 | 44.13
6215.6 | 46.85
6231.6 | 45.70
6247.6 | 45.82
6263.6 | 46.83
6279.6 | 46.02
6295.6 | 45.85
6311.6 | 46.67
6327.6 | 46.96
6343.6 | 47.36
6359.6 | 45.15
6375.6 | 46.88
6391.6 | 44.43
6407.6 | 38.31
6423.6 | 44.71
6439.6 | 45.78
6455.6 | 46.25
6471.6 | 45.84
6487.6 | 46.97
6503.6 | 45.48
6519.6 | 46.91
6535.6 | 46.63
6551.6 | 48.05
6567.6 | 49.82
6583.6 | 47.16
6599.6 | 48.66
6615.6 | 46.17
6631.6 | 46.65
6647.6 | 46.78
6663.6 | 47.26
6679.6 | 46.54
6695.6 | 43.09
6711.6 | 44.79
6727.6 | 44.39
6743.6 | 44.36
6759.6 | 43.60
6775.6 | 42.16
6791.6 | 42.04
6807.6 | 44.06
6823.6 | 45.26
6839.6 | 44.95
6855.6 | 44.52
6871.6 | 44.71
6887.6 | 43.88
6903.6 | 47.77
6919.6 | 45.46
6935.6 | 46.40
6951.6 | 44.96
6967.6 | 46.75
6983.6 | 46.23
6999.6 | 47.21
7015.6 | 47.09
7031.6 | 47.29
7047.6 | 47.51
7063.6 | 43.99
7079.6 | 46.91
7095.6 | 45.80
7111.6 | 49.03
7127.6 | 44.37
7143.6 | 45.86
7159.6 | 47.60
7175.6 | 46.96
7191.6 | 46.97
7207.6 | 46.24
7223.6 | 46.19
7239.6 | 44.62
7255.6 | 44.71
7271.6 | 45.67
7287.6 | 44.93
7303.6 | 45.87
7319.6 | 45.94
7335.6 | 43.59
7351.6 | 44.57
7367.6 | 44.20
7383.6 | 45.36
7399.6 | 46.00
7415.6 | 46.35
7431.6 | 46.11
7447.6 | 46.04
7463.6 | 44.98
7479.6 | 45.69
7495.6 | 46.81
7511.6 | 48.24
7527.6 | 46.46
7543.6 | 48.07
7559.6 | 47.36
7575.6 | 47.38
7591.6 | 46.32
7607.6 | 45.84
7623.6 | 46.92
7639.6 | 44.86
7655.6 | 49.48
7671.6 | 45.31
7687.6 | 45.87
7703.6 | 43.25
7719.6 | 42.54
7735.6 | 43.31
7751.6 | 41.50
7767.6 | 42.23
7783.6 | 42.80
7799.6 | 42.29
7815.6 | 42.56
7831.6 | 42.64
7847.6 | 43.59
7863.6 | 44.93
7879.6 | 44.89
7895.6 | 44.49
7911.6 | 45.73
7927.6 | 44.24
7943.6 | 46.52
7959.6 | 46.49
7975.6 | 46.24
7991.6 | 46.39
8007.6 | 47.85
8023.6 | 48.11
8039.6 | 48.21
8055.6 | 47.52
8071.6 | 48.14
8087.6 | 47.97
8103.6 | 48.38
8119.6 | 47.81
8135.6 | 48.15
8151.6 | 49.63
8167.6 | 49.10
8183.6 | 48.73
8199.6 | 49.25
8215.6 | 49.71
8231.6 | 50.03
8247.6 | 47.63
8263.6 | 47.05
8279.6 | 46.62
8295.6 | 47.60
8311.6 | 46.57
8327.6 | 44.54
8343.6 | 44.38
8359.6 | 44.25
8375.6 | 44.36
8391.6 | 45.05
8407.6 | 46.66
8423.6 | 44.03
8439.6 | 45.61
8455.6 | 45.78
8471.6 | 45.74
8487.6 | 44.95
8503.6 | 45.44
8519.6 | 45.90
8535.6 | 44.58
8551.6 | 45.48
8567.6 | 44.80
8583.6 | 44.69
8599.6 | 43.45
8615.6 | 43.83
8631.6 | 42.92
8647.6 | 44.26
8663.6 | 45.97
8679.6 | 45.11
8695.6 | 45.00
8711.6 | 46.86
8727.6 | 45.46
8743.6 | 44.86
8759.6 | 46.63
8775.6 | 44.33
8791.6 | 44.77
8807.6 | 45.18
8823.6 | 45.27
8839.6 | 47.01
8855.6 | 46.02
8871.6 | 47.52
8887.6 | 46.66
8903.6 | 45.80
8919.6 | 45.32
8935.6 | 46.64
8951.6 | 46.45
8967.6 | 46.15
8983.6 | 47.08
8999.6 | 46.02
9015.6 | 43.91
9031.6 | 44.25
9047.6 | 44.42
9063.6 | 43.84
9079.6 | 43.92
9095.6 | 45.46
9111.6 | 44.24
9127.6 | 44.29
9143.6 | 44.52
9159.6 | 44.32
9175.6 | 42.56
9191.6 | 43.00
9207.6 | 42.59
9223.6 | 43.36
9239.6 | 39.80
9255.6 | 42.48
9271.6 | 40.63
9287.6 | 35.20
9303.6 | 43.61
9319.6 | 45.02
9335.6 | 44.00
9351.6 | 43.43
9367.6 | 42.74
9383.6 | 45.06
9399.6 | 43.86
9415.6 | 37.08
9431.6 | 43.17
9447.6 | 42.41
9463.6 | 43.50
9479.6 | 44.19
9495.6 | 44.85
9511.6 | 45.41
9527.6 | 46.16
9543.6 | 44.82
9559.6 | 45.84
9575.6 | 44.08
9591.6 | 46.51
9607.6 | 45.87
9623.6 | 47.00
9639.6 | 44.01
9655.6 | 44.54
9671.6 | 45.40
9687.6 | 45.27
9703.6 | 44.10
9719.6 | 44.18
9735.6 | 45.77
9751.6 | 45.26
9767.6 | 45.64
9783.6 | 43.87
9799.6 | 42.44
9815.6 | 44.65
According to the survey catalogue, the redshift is 0.087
